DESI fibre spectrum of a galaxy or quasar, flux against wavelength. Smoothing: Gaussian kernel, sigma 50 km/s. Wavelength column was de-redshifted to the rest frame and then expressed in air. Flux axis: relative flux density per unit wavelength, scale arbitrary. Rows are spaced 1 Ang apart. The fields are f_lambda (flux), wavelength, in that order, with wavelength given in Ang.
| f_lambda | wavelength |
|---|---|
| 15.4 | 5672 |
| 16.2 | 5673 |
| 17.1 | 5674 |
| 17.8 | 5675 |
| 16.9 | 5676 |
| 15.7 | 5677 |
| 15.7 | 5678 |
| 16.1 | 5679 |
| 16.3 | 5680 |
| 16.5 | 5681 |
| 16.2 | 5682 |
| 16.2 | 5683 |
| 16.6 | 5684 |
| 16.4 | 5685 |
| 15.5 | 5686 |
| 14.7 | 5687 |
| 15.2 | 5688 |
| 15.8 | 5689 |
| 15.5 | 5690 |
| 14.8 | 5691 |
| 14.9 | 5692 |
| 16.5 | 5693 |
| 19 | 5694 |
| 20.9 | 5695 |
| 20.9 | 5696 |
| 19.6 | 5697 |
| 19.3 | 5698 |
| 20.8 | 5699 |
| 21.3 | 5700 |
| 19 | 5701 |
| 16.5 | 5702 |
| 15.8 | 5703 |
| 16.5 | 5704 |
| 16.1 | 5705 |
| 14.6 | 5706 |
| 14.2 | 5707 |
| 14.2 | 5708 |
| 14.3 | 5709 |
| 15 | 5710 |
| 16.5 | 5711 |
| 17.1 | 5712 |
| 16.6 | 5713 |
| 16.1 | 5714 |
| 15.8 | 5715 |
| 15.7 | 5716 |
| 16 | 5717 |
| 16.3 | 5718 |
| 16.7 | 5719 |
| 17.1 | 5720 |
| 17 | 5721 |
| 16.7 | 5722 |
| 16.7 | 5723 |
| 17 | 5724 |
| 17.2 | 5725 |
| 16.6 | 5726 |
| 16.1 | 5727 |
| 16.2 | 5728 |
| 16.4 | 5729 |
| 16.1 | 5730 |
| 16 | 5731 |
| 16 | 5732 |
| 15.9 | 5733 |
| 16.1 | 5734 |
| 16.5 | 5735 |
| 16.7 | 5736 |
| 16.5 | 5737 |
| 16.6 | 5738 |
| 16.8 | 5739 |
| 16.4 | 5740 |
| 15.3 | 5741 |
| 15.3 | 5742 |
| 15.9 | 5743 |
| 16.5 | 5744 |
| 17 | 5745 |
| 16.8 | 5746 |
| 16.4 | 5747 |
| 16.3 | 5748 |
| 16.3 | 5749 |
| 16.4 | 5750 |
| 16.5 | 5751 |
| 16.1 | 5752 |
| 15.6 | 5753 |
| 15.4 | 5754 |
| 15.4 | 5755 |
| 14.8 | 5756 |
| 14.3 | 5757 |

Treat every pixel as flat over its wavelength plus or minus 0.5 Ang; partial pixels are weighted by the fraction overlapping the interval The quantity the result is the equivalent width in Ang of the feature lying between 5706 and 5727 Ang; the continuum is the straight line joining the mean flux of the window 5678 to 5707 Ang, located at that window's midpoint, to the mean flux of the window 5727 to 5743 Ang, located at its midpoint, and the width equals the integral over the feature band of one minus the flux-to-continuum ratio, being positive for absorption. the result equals 0.53 Ang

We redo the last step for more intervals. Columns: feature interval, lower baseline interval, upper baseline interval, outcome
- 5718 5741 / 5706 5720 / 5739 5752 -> -0.7 Ang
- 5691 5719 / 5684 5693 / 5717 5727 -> -1.6 Ang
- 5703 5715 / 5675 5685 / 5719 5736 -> 0.6 Ang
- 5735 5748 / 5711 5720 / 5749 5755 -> -0.2 Ang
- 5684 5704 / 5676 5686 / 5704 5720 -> -1.8 Ang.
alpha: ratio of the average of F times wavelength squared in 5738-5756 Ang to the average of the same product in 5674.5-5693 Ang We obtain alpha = 1.03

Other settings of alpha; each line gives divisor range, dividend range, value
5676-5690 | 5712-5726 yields 1.05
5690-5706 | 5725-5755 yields 0.92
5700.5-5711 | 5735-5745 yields 1.05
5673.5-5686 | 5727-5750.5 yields 1.01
